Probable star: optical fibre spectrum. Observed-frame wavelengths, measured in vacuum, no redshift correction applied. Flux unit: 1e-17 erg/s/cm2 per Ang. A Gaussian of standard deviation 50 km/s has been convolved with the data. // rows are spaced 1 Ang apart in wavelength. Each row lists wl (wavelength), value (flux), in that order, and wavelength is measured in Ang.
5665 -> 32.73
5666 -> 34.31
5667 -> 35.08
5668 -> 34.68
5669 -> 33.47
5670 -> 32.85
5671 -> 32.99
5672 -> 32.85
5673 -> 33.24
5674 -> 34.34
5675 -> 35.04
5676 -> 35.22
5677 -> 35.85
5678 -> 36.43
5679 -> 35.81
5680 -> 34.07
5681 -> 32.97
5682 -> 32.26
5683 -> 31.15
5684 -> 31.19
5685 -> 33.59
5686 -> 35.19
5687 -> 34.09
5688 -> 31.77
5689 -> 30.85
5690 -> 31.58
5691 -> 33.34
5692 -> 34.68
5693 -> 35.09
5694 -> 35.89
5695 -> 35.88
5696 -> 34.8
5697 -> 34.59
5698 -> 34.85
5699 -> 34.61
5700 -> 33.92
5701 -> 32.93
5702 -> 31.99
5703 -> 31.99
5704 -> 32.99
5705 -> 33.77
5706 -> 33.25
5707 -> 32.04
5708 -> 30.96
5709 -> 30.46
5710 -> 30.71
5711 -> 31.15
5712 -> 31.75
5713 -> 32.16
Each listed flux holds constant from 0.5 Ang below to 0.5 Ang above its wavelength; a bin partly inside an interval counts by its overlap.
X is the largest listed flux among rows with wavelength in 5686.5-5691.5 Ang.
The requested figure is 34.09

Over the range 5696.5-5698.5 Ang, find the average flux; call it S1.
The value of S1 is 34.7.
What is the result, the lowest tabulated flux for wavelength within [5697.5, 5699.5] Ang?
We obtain 34.61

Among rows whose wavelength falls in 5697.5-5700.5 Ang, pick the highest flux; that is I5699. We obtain 34.85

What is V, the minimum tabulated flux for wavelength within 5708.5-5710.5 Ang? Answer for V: 30.46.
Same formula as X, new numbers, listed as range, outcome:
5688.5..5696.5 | 35.89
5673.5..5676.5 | 35.22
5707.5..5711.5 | 31.15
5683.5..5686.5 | 35.19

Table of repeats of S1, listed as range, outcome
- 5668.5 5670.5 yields 33.2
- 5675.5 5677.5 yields 35.5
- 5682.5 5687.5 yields 33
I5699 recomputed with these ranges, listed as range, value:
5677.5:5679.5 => 36.43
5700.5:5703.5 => 32.93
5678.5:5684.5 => 35.81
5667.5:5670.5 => 34.68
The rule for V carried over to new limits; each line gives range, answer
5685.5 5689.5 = 30.85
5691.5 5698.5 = 34.59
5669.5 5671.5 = 32.85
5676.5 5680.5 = 34.07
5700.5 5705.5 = 31.99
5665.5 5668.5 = 34.31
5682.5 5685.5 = 31.15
